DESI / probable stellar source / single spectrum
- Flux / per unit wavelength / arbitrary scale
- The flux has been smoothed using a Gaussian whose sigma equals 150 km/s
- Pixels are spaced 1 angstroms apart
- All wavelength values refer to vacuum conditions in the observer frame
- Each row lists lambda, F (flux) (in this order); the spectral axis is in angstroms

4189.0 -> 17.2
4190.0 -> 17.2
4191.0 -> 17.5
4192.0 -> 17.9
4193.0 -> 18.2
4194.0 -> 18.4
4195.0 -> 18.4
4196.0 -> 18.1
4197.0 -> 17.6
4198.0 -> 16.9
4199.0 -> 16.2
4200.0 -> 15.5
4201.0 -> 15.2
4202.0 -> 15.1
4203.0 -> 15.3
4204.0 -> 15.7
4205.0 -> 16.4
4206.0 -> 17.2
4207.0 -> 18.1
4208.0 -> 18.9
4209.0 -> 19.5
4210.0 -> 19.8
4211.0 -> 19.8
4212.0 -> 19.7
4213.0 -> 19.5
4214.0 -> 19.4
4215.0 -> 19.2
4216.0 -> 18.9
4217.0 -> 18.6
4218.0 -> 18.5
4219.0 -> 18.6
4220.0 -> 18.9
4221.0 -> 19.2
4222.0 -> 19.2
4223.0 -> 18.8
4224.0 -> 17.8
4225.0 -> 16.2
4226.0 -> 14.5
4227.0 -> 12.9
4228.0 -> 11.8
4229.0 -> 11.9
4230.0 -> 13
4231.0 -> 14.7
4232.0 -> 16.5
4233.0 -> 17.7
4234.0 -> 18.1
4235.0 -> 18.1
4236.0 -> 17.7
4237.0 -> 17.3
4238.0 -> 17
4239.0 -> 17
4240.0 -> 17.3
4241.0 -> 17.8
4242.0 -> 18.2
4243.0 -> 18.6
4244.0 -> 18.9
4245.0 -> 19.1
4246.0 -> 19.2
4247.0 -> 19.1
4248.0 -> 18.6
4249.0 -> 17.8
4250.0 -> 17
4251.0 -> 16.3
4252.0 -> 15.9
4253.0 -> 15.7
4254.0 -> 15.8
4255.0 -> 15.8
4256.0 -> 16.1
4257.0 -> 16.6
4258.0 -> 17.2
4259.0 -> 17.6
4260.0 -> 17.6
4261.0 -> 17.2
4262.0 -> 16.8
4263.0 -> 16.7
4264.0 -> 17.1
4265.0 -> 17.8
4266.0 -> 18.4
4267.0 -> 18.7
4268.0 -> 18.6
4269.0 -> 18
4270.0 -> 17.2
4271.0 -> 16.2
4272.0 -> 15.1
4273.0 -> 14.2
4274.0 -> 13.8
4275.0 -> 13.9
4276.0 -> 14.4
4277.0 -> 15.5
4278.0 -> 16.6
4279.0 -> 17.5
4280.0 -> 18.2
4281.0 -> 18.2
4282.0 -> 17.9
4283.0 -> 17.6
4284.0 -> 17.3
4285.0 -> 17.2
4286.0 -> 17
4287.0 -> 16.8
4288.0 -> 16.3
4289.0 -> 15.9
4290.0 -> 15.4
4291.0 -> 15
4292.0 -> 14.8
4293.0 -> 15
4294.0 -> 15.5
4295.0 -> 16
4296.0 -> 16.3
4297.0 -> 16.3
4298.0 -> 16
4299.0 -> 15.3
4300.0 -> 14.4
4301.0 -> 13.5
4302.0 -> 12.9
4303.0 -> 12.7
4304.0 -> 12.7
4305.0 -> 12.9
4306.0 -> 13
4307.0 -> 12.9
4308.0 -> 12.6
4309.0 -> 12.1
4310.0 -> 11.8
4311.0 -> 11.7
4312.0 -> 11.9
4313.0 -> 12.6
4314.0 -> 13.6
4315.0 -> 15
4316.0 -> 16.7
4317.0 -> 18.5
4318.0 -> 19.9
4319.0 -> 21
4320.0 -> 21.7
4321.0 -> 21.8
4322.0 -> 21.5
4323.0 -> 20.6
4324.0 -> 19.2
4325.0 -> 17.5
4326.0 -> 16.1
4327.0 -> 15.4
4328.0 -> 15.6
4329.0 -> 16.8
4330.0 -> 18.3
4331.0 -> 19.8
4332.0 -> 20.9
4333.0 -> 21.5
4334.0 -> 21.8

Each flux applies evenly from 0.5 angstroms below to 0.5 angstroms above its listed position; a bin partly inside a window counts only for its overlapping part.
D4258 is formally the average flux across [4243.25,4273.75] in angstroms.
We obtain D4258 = 17.2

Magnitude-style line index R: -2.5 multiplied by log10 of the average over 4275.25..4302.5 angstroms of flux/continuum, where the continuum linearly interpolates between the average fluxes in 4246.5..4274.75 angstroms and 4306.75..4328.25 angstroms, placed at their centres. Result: 0.04 mag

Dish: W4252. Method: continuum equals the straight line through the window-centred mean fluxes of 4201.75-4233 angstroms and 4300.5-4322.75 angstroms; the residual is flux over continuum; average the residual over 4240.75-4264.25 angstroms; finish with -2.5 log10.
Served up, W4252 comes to -0.06 mag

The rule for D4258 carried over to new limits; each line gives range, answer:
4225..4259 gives 16.7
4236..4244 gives 17.7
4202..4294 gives 17.1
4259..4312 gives 15.6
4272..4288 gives 16.4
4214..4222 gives 18.9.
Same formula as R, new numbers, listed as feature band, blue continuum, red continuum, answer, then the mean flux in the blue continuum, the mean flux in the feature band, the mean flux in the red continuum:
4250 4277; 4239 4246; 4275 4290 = 0.06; 18.3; 16.5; 16.7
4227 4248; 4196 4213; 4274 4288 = 0.01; 17.4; 16.9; 16.7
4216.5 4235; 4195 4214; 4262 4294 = 0.05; 17.5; 16.5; 16.5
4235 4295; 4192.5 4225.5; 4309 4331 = 0.04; 18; 16.9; 17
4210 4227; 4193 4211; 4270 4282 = -0.09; 17.3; 18.4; 15.9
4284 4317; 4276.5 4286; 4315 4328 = 0.23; 17.3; 14.5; 18.9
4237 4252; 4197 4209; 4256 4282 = -0.08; 16.6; 17.9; 16.8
